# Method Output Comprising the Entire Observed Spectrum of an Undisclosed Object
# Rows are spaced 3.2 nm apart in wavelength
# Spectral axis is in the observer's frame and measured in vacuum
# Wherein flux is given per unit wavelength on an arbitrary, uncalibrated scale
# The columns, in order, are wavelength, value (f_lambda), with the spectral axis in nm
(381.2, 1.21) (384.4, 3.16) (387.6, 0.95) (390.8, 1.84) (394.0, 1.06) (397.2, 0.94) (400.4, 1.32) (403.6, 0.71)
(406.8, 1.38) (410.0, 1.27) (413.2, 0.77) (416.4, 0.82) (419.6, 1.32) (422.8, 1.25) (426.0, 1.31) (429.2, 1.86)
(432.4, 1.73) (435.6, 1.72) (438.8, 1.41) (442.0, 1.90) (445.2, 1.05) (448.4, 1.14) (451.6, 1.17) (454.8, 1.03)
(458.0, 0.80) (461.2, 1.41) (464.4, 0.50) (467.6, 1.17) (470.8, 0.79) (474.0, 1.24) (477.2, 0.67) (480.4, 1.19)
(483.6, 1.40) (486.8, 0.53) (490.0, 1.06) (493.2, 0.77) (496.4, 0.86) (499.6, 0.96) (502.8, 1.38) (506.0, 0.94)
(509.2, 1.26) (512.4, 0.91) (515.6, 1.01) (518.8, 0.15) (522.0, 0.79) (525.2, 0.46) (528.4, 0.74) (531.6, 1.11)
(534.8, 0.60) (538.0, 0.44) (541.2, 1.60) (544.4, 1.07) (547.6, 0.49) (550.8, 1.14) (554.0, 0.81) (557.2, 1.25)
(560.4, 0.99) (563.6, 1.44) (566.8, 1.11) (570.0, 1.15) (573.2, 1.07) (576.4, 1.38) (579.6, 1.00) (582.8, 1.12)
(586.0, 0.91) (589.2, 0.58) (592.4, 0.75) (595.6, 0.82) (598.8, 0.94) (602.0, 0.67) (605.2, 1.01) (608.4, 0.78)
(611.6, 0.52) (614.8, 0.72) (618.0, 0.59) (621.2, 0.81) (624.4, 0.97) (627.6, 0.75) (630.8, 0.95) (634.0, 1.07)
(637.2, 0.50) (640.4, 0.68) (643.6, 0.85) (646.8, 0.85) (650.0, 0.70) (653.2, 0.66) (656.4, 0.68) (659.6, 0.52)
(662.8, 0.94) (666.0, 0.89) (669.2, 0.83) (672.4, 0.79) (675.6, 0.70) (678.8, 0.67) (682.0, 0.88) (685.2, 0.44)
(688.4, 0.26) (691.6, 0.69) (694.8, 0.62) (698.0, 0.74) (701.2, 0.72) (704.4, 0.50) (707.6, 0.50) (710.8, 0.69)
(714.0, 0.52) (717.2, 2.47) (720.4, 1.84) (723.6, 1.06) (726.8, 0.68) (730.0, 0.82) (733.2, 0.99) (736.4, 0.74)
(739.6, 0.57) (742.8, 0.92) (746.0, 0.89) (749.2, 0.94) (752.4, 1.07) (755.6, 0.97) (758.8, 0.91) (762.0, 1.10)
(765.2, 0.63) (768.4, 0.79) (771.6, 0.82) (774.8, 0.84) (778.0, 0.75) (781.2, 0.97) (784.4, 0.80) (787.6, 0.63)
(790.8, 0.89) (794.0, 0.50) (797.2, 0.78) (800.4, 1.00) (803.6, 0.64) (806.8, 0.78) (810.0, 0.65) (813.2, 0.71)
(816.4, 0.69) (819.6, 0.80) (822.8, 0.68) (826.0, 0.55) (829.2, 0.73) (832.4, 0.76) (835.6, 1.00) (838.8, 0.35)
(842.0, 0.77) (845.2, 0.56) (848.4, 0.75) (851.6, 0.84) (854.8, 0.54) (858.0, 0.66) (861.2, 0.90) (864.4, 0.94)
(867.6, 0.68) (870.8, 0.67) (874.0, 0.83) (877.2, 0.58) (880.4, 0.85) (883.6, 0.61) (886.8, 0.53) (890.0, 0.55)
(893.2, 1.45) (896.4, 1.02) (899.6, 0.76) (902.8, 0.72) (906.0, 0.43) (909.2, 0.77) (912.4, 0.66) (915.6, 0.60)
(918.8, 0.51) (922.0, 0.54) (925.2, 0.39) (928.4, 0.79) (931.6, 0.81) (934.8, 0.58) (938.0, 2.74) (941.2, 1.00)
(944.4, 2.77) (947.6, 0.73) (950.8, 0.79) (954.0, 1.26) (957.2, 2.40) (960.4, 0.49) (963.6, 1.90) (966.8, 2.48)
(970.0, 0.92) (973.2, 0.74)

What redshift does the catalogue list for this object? 0.927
